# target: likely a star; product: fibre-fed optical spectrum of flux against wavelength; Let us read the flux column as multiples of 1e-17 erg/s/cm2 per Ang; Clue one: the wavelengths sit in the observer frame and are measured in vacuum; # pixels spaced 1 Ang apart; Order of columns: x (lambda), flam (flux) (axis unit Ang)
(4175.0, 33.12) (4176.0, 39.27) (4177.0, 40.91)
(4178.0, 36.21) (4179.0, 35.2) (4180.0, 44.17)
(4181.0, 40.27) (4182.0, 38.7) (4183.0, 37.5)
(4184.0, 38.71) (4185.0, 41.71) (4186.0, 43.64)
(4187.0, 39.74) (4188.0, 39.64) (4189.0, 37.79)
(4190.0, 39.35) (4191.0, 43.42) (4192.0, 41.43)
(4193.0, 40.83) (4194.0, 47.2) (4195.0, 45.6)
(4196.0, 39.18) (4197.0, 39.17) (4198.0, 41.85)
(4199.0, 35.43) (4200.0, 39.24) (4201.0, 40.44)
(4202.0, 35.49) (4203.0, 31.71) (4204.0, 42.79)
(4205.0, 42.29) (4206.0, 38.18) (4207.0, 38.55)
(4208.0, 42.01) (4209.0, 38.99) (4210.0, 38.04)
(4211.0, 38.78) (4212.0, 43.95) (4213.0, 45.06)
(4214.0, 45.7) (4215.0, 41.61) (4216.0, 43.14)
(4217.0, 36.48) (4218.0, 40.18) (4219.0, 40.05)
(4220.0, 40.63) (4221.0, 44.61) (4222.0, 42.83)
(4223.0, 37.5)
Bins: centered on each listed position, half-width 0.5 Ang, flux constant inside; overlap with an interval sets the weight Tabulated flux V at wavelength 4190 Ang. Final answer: 39.35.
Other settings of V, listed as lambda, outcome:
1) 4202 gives 35.49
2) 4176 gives 39.27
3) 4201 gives 40.44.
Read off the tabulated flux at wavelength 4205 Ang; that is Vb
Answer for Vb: 42.29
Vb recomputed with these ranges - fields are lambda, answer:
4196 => 39.18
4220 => 40.63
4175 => 33.12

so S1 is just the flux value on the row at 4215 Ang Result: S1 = 41.61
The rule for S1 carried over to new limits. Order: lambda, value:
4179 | 35.2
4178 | 36.21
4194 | 47.2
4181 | 40.27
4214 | 45.7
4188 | 39.64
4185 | 41.71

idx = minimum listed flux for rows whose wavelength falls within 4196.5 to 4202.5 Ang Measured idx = 35.43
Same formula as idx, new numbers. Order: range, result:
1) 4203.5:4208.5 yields 38.18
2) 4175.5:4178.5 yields 36.21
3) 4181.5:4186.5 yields 37.5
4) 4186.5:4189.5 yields 37.79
